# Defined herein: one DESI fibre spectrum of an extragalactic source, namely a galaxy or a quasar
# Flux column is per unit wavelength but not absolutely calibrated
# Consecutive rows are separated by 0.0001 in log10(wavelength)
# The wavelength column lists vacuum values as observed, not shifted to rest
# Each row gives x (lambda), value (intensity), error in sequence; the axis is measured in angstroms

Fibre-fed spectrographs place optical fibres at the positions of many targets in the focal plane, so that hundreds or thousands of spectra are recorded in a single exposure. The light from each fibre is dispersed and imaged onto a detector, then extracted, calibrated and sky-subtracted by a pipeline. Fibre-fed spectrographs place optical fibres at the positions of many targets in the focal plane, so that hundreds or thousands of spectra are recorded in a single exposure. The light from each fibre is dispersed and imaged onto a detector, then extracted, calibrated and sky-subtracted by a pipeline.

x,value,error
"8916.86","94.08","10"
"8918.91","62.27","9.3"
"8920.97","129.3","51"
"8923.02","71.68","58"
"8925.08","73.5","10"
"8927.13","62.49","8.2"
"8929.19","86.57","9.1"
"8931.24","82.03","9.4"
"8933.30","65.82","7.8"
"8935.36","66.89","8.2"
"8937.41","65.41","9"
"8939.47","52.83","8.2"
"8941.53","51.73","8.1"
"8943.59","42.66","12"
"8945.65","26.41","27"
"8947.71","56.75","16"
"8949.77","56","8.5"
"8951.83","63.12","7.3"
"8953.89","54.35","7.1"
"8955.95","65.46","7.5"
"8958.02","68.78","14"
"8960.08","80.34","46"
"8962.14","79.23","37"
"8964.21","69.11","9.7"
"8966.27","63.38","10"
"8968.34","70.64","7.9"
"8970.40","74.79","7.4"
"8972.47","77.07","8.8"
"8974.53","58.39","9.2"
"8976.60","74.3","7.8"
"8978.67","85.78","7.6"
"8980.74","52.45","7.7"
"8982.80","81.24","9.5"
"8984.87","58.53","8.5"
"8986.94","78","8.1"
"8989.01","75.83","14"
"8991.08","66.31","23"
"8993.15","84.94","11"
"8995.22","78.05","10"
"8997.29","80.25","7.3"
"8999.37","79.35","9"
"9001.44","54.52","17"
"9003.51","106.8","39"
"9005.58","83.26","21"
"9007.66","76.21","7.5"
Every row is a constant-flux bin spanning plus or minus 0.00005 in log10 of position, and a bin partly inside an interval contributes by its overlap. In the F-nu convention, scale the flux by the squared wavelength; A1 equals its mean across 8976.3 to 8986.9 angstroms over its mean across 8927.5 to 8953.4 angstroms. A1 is 1.20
